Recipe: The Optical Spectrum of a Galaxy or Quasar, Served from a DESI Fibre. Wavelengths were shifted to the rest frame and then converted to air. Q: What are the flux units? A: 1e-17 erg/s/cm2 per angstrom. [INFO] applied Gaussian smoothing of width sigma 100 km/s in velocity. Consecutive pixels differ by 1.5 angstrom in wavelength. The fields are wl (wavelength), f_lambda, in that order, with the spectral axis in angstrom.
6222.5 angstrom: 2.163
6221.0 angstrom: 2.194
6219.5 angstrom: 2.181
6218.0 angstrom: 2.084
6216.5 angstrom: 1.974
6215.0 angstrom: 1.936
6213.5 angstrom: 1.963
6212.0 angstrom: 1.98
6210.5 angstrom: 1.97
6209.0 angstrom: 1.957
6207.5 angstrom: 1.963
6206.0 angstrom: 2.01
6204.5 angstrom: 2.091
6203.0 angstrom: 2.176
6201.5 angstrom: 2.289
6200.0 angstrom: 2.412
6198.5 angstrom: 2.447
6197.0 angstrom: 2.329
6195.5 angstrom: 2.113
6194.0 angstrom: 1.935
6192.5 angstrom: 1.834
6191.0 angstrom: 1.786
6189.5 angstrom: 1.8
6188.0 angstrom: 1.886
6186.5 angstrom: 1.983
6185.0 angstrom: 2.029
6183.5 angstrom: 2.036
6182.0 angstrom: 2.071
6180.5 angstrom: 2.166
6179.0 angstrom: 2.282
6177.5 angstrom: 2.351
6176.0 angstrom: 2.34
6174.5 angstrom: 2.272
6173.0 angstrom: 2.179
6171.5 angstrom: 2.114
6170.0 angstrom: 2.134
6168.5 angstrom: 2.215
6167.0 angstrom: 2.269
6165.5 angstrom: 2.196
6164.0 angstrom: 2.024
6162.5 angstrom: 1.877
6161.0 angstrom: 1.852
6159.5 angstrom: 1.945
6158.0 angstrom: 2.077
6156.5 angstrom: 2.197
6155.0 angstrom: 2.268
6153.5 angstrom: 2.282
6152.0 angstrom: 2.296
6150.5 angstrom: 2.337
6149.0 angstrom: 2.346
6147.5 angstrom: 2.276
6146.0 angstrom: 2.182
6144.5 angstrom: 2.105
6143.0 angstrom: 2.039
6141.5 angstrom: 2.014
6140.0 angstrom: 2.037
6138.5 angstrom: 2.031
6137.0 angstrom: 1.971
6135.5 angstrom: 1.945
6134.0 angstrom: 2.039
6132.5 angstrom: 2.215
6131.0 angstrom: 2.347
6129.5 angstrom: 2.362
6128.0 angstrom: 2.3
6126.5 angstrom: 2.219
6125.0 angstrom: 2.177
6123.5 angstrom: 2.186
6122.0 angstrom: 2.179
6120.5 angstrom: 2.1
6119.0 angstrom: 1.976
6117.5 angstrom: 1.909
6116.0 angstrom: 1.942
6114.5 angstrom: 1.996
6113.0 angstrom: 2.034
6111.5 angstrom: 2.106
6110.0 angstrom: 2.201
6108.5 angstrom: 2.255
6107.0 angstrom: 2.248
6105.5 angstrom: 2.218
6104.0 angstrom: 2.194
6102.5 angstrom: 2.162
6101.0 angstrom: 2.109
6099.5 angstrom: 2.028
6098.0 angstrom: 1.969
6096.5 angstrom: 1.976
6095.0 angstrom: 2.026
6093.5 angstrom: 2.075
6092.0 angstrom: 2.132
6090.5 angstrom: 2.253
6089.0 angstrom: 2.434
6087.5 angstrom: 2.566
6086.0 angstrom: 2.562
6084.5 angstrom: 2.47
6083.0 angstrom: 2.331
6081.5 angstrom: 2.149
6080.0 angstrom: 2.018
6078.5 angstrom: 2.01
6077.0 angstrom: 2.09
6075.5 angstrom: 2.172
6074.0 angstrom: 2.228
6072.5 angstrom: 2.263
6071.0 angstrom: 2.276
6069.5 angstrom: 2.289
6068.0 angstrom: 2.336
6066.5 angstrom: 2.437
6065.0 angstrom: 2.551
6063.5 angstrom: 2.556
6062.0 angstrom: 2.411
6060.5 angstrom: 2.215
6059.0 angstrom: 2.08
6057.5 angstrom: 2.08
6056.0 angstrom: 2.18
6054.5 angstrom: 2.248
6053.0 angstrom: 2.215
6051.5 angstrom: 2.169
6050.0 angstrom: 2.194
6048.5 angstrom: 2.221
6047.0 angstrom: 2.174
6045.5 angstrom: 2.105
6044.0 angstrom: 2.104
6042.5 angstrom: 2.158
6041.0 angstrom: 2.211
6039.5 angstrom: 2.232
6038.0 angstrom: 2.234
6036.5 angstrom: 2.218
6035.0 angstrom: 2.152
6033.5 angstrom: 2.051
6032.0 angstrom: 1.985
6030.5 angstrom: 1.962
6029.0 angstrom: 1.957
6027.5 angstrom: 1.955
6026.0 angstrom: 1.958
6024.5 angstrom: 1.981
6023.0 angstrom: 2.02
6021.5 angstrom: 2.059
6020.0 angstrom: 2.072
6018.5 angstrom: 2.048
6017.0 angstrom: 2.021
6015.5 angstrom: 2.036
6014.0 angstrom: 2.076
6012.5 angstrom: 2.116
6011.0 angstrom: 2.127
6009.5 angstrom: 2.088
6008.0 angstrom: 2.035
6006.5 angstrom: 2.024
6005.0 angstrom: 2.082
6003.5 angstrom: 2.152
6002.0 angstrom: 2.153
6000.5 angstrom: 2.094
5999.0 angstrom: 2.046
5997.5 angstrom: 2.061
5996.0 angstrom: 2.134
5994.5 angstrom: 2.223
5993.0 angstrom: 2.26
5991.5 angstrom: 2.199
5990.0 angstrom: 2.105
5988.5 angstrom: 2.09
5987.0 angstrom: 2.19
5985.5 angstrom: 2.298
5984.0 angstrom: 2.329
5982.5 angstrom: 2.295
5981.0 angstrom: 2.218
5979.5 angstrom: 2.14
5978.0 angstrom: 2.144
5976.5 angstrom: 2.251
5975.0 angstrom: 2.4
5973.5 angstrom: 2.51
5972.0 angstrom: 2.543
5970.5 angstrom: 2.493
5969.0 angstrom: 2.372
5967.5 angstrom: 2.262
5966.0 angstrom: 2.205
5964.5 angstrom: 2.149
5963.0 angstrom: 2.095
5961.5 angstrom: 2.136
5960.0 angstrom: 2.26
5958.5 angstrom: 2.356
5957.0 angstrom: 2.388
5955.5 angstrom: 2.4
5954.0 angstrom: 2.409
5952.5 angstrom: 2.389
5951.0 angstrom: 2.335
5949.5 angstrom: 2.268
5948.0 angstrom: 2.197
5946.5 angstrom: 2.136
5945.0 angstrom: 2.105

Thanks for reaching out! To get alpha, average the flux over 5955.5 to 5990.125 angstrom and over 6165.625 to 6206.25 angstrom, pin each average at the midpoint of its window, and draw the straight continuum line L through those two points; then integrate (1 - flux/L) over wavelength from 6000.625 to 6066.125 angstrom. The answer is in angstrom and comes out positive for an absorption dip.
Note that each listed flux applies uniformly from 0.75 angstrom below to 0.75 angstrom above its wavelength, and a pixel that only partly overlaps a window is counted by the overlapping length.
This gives 3.0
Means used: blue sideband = 2.28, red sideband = 2.13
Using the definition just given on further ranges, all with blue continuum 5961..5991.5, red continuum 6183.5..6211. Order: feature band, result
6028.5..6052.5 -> 0.71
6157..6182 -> -0.72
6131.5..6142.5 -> 0.36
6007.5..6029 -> 1.77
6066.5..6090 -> -1.28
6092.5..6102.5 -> 0.49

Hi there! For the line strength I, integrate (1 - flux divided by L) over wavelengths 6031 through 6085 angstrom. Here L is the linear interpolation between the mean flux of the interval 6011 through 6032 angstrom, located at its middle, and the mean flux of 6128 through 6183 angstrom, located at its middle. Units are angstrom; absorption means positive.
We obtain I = -4.1 angstrom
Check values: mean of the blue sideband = 2.02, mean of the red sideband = 2.16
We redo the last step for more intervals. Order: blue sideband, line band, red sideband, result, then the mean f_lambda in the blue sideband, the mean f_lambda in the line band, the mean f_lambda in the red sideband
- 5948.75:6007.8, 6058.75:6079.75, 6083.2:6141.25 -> -0.9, 2.24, 2.28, 2.16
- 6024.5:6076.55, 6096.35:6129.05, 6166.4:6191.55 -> 0.5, 2.19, 2.12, 2.11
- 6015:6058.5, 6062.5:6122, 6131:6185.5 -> -2.1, 2.1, 2.2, 2.14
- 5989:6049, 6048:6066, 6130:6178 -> -1.3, 2.1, 2.26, 2.15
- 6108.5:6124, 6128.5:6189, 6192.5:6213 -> -1.3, 2.07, 2.14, 2.12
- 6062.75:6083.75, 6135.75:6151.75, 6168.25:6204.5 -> 0.4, 2.26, 2.13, 2.13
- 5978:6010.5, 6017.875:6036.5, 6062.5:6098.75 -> 1.4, 2.15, 2.02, 2.26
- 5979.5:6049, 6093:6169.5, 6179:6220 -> -1.7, 2.12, 2.12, 2.06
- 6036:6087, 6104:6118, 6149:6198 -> 0.5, 2.24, 2.11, 2.11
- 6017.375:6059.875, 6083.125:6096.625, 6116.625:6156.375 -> -1.0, 2.11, 2.29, 2.16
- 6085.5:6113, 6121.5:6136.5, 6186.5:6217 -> -0.3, 2.19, 2.19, 2.04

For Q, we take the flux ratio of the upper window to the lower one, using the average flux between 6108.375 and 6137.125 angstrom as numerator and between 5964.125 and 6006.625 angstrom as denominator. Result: 0.95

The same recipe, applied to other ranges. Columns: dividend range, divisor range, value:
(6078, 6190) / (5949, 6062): 0.99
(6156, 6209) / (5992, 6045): 1.01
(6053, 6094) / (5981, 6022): 1.07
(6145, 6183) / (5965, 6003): 0.97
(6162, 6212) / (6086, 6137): 0.98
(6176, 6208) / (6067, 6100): 0.95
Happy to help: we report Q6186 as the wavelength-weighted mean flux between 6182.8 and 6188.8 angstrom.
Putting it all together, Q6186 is 1.98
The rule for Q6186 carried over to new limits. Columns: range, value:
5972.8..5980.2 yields 2.29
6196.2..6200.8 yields 2.39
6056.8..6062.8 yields 2.2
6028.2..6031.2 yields 1.96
